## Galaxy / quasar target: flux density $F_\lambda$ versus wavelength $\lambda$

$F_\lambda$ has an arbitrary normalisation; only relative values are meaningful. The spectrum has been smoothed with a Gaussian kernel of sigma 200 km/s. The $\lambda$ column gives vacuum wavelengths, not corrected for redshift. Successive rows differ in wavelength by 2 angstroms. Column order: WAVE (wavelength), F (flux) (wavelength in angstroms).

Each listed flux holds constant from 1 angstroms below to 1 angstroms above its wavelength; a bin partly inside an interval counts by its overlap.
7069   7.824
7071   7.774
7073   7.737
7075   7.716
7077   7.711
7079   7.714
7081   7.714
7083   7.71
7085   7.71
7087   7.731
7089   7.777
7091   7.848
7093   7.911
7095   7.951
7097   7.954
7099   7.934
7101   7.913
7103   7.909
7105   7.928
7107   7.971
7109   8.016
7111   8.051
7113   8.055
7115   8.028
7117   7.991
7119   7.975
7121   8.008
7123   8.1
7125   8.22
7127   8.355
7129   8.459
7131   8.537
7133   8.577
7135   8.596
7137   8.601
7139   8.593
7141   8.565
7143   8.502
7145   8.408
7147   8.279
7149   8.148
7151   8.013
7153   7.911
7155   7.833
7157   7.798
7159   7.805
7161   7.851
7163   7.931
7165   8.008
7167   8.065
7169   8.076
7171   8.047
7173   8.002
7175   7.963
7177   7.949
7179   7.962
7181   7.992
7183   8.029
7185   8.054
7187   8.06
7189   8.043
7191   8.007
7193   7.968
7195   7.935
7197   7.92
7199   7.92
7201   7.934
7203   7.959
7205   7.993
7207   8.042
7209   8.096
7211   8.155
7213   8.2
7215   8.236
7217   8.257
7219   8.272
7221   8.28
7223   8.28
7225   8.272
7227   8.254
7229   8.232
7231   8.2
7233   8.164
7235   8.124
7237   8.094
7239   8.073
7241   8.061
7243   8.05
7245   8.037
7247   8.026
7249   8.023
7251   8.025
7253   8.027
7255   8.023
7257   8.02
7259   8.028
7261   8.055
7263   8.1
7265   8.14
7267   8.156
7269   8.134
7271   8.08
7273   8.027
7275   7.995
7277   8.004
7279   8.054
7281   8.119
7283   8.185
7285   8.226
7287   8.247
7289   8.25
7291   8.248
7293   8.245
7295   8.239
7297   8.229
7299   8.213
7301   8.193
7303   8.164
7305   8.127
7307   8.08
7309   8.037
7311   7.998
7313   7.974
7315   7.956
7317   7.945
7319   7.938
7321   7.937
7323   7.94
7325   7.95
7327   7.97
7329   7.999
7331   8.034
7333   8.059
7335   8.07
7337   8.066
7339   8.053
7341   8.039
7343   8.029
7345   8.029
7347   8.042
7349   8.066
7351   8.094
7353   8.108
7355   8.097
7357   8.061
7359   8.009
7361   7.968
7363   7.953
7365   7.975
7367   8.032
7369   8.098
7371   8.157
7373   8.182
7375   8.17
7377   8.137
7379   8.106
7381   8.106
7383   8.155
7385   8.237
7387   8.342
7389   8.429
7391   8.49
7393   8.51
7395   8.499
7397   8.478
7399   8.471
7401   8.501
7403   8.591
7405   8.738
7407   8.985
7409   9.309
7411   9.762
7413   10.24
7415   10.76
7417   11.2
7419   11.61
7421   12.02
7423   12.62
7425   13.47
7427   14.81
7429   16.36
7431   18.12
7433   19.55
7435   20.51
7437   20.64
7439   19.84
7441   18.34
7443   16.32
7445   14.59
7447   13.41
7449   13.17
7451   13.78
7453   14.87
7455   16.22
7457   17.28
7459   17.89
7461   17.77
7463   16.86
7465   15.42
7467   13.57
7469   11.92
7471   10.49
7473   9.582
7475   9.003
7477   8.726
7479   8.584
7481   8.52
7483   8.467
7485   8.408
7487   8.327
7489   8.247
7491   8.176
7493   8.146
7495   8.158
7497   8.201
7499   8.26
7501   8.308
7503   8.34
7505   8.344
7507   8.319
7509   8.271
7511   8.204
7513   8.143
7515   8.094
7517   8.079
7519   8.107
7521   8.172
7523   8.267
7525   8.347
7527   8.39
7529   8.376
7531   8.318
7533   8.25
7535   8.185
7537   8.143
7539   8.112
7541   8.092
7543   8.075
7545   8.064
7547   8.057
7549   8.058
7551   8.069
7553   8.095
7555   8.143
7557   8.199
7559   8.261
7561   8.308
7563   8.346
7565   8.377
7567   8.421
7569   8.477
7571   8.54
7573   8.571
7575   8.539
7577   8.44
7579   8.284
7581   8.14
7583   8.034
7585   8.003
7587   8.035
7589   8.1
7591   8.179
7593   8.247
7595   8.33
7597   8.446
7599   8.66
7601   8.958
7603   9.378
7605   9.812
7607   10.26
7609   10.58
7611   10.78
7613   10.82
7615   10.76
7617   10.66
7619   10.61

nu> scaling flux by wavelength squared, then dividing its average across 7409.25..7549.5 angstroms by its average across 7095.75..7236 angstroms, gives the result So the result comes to 1.51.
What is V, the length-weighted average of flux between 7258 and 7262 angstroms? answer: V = 8.04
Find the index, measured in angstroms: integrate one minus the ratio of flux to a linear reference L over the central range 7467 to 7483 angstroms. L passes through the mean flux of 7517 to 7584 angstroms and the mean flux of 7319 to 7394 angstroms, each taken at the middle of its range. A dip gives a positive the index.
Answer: -3.0 angstroms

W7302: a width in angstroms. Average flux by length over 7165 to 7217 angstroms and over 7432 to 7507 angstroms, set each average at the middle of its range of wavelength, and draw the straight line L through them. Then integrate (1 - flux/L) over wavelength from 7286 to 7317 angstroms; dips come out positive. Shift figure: 5.29 angstroms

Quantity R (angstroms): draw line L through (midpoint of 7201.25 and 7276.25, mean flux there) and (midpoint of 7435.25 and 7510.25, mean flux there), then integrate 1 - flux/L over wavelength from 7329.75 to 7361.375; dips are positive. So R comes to 5.91 angstroms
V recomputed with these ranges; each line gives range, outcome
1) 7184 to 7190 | 8.05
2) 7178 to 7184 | 7.99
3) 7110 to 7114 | 8.05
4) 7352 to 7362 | 8.05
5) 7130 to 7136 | 8.57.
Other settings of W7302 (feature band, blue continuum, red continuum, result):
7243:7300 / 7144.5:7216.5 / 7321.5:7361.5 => -0.6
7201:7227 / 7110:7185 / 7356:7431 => 1.1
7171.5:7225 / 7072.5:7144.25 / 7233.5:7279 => 0.0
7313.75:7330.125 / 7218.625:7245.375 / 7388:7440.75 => 3.6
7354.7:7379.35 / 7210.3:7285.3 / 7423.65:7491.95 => 7.2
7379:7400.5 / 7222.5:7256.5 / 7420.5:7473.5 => 8.2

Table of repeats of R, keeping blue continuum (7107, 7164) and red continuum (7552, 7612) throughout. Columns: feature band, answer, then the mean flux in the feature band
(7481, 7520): 1.4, 8.25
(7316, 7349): 1.5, 8.01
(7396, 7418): -2.4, 9.37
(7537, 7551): 0.8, 8.08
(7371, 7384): 0.4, 8.14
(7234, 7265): 0.9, 8.05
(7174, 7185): 0.3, 7.99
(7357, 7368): 0.5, 7.99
